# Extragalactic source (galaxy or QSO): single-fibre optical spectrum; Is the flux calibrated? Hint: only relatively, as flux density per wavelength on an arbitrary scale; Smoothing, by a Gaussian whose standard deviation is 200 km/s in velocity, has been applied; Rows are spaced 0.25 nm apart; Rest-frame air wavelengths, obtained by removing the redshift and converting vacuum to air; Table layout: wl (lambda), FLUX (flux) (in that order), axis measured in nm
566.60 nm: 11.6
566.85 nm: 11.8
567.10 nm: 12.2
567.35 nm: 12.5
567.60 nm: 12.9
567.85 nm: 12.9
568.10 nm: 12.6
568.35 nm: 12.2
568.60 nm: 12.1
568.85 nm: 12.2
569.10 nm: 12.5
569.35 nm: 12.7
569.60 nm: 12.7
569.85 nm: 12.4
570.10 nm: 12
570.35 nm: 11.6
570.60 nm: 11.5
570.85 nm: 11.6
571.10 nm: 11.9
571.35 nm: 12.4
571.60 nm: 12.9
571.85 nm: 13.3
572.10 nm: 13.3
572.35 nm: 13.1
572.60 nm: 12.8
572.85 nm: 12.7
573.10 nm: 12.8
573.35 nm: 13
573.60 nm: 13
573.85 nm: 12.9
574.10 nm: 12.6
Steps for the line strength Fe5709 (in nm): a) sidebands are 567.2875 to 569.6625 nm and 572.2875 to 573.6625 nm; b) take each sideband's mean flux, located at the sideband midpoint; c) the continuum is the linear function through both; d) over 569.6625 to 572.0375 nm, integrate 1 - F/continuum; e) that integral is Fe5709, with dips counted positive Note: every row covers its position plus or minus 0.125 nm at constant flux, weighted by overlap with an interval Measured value 0.093 nm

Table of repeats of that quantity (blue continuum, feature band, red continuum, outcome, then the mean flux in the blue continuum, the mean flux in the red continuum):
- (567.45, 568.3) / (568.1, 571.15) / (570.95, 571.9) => 0.121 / 12.7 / 12.5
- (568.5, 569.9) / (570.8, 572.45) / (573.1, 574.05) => 0.003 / 12.4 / 12.9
